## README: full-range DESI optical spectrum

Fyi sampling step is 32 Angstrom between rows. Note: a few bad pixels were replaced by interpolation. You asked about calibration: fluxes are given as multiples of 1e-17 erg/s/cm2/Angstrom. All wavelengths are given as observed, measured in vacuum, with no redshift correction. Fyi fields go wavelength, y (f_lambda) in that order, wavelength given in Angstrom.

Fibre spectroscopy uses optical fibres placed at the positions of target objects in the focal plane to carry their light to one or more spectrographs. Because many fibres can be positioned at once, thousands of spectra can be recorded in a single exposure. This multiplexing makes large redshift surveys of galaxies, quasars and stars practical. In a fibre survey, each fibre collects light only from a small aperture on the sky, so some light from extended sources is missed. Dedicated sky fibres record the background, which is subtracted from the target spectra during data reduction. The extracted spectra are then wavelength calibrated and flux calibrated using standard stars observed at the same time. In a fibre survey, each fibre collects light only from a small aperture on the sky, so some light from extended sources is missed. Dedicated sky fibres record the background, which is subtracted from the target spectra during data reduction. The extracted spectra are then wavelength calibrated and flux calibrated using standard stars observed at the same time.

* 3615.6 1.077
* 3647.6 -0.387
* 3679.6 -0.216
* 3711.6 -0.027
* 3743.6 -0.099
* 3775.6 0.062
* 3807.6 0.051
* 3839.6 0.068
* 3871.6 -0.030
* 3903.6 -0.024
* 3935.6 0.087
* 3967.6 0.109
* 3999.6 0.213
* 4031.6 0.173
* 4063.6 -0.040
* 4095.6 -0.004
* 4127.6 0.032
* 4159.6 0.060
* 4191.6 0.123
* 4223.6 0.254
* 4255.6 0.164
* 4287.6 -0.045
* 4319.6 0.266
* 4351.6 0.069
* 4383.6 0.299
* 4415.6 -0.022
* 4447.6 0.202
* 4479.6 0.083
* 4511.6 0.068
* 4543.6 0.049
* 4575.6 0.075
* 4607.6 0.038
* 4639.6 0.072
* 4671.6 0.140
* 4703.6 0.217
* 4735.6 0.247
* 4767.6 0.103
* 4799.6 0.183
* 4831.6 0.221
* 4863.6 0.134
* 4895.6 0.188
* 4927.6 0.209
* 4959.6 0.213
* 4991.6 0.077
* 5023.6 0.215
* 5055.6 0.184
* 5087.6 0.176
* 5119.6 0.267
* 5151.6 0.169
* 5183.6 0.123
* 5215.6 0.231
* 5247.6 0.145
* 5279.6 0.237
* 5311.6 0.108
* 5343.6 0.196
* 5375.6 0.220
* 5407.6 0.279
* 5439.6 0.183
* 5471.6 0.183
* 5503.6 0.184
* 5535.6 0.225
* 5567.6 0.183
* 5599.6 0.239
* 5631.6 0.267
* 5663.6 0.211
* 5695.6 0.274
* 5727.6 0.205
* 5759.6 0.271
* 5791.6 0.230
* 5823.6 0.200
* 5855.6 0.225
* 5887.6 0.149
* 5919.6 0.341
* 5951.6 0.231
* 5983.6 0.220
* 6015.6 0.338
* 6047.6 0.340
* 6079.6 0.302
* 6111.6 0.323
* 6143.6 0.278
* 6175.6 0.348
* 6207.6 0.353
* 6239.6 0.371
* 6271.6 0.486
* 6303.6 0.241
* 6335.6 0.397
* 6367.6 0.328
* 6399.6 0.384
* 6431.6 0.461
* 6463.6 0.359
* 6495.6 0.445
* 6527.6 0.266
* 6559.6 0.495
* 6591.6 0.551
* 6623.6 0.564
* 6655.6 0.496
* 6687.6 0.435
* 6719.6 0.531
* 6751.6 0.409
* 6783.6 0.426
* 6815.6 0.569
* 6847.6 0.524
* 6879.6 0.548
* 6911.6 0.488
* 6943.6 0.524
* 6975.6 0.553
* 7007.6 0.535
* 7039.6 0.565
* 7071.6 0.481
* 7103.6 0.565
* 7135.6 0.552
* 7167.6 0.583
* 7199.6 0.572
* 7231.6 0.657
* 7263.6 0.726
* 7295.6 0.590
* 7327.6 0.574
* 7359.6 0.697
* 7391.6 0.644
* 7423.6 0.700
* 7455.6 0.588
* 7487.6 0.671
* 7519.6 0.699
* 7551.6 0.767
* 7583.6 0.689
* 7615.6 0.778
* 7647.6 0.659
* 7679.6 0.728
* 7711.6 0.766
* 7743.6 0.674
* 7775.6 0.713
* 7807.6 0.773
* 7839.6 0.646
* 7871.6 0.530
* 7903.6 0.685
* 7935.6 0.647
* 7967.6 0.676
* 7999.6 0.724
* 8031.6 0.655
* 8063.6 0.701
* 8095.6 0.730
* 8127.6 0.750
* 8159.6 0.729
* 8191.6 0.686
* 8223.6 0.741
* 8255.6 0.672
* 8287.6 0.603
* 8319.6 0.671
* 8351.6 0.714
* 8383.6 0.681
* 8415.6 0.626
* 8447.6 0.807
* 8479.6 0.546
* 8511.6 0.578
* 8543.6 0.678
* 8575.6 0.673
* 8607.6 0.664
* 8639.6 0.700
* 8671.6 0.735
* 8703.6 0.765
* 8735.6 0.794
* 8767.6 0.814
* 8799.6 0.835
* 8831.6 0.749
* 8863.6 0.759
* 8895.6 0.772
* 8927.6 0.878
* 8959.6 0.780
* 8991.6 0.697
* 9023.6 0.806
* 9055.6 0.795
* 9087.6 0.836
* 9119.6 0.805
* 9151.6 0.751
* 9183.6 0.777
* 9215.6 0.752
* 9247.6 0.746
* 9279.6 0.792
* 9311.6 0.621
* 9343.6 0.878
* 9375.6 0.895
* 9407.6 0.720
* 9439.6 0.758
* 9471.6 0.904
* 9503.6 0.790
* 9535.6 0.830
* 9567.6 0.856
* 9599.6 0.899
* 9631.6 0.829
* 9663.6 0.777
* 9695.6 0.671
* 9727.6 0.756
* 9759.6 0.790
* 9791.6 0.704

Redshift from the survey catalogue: 0.64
